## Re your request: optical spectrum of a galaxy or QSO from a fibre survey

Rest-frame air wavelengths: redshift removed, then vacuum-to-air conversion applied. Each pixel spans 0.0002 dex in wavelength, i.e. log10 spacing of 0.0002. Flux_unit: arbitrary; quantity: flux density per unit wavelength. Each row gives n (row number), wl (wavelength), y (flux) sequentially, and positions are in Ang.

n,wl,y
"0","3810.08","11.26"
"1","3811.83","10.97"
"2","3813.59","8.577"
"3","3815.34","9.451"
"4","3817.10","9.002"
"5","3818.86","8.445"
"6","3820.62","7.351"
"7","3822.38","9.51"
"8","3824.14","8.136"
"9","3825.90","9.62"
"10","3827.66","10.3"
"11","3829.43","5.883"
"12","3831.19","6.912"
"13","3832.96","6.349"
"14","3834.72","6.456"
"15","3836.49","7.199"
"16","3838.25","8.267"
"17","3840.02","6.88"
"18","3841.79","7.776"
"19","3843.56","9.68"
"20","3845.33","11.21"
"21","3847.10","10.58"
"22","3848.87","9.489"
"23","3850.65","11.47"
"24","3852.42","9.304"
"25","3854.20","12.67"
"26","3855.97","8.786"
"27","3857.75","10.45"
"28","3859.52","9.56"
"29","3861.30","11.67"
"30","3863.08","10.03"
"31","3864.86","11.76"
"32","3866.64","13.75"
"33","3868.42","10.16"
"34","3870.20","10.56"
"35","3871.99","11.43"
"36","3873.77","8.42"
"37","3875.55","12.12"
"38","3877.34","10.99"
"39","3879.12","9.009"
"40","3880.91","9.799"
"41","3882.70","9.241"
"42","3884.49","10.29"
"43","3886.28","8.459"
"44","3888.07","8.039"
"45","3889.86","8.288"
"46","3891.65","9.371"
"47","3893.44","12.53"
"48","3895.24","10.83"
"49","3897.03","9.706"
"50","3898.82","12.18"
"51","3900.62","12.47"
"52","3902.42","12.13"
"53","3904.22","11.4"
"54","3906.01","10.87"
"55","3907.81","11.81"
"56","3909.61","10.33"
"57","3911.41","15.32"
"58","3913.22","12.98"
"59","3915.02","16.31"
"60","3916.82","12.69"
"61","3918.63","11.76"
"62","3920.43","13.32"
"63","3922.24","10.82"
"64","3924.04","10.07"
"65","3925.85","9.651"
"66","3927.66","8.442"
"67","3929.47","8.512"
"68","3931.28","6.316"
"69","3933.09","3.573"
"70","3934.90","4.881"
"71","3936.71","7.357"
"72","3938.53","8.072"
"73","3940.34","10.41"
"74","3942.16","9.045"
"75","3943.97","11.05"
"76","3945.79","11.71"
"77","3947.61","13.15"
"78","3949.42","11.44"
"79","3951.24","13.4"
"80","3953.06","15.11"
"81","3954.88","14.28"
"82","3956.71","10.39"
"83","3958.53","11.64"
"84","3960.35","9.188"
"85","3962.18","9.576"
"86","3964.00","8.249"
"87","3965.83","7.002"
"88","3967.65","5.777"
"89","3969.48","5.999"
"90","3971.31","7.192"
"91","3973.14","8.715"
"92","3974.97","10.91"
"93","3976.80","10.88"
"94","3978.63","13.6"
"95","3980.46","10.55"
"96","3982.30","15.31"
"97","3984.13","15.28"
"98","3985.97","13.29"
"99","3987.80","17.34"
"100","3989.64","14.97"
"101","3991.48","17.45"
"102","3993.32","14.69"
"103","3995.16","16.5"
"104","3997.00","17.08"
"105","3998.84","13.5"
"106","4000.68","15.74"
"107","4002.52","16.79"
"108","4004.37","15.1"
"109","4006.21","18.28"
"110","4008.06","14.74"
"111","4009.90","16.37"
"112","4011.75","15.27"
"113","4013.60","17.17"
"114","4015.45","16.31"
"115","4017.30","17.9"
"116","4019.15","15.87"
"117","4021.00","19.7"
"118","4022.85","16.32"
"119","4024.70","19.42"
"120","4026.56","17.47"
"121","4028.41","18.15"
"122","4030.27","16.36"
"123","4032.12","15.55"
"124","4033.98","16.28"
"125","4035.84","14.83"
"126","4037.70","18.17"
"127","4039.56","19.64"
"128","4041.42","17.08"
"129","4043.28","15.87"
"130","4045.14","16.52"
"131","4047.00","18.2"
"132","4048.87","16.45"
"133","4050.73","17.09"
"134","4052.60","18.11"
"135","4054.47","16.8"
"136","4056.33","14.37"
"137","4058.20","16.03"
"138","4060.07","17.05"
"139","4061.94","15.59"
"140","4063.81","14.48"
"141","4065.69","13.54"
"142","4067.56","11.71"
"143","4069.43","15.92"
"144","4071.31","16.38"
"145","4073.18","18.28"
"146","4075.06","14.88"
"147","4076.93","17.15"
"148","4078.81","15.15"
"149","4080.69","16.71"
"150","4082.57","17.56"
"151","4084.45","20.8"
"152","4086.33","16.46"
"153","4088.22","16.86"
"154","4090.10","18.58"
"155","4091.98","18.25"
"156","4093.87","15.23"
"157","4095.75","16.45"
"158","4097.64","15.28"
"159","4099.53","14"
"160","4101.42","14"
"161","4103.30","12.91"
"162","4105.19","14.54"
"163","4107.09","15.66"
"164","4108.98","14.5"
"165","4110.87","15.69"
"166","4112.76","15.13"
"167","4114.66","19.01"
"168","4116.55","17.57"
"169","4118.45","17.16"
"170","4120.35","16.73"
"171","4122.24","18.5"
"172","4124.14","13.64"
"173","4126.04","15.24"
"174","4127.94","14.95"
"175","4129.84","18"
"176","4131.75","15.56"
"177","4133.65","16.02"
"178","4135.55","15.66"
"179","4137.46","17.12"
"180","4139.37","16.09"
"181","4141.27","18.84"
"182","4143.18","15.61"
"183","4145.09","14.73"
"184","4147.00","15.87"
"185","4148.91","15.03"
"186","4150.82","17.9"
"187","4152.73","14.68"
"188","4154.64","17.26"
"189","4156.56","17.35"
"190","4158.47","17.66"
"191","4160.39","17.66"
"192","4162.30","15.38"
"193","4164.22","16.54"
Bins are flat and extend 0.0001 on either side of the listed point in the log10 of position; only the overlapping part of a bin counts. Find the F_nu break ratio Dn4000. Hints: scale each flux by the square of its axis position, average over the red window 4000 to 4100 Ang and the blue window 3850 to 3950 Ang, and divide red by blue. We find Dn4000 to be 1.71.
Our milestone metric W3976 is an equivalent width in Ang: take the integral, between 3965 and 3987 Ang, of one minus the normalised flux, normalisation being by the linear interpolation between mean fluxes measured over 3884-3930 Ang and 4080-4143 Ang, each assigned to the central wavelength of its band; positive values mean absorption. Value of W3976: 4.2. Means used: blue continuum 11.1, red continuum 16.3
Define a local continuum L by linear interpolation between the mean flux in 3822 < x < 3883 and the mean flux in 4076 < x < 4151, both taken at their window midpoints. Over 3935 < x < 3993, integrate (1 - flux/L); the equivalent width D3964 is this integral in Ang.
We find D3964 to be 6.0 Ang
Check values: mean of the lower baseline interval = 9.59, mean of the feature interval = 11.2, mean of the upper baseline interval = 16.2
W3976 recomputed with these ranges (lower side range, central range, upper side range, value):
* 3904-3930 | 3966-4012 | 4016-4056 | 4.8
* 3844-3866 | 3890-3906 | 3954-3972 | -2.0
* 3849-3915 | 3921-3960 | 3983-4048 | 9.9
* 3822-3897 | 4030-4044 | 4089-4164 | -2.8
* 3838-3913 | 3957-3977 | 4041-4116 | 6.8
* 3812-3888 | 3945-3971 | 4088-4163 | 3.5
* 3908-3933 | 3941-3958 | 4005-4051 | 0.7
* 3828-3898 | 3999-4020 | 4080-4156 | -4.4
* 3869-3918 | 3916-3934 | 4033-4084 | 3.7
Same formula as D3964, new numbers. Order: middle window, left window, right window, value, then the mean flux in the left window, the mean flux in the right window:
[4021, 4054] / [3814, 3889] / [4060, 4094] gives -4.5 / 9.44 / 16.4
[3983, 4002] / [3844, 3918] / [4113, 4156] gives -3.2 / 10.9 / 16.4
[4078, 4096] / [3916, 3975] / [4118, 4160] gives -3.3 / 9.66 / 16.4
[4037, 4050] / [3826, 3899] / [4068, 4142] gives -2.5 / 9.68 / 16.3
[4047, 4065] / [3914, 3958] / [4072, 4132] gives -2.0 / 10.5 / 16.3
